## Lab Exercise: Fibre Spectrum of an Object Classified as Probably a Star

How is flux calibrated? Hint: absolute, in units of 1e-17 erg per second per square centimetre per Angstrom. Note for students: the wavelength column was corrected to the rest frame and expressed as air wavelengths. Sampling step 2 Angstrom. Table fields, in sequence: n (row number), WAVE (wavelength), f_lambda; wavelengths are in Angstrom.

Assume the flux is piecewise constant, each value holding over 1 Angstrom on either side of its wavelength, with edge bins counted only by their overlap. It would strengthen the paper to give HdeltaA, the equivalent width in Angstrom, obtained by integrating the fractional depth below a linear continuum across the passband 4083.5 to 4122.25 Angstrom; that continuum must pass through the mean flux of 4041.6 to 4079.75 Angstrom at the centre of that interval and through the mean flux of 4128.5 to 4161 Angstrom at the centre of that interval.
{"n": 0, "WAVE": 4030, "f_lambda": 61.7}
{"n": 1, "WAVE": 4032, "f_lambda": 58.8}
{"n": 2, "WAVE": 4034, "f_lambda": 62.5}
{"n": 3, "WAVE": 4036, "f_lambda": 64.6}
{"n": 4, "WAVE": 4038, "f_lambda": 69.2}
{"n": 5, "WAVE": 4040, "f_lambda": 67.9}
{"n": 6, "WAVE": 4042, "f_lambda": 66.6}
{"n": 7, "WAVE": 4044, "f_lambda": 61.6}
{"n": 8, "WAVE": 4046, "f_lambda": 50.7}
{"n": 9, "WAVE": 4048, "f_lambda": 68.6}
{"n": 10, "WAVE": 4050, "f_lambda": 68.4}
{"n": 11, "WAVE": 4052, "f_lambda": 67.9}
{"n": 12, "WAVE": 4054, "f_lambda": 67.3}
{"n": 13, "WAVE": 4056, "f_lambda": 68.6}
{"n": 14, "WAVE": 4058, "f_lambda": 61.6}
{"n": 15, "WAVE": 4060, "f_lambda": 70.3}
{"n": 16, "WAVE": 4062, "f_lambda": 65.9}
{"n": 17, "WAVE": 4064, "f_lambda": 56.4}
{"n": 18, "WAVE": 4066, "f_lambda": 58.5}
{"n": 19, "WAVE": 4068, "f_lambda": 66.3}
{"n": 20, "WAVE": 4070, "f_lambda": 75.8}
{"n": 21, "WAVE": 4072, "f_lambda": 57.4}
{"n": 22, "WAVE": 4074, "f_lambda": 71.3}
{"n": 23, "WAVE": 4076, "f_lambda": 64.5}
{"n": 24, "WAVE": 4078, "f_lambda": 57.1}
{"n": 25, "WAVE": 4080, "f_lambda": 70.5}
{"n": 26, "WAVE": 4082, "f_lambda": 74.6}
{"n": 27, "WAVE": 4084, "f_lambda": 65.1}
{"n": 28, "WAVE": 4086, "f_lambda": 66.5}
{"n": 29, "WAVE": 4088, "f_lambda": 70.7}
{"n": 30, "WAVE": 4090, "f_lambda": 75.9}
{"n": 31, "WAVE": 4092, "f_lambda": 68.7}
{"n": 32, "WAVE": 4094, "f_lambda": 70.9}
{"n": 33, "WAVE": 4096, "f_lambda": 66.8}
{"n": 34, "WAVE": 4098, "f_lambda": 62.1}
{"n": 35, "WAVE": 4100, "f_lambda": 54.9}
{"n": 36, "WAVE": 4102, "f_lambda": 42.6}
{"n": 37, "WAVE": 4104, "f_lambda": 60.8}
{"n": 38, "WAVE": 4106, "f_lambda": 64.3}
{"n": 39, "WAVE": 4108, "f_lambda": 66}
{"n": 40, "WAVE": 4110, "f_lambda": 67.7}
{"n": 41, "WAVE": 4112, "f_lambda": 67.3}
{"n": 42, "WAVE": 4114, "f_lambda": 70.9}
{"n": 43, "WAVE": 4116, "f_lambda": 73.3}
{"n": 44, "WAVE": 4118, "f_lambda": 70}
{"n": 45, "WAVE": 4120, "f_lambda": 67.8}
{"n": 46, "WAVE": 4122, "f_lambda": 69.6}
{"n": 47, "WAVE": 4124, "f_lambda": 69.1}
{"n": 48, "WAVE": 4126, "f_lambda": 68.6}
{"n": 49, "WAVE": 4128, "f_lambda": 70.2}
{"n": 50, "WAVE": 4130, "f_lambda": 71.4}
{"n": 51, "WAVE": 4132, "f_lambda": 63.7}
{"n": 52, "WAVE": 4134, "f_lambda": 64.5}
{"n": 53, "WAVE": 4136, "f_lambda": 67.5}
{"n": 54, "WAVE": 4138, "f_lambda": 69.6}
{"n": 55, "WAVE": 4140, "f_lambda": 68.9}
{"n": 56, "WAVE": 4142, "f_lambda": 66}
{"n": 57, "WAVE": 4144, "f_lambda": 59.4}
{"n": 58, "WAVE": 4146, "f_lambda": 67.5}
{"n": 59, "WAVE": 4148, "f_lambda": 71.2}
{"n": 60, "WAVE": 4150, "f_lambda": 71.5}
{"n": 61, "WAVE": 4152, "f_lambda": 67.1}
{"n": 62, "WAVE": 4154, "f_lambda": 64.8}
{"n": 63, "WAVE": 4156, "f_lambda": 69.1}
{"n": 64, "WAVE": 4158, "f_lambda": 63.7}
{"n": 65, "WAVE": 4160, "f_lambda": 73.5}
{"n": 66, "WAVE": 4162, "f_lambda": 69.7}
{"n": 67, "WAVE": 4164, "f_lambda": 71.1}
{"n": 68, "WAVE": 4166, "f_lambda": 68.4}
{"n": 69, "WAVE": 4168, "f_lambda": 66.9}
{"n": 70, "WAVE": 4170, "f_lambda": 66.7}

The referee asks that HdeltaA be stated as 0.0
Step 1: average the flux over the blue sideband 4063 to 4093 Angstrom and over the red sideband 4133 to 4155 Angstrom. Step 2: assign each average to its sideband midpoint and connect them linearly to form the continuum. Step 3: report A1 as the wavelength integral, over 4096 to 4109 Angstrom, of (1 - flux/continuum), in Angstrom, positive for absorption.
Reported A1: 1.5 Angstrom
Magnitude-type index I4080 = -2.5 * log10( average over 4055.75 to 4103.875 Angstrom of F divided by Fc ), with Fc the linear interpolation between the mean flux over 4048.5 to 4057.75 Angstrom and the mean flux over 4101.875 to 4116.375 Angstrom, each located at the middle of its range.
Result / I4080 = 0.02 mag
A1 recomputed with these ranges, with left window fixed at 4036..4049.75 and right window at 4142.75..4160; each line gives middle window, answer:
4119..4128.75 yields -0.4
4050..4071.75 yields -0.3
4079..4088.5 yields -0.6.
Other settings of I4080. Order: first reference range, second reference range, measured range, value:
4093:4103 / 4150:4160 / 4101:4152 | -0.056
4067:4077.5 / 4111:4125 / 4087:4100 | -0.001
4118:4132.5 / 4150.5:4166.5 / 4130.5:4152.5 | 0.026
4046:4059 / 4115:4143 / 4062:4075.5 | 0.033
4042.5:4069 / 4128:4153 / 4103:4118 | -0.018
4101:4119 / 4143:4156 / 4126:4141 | -0.030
